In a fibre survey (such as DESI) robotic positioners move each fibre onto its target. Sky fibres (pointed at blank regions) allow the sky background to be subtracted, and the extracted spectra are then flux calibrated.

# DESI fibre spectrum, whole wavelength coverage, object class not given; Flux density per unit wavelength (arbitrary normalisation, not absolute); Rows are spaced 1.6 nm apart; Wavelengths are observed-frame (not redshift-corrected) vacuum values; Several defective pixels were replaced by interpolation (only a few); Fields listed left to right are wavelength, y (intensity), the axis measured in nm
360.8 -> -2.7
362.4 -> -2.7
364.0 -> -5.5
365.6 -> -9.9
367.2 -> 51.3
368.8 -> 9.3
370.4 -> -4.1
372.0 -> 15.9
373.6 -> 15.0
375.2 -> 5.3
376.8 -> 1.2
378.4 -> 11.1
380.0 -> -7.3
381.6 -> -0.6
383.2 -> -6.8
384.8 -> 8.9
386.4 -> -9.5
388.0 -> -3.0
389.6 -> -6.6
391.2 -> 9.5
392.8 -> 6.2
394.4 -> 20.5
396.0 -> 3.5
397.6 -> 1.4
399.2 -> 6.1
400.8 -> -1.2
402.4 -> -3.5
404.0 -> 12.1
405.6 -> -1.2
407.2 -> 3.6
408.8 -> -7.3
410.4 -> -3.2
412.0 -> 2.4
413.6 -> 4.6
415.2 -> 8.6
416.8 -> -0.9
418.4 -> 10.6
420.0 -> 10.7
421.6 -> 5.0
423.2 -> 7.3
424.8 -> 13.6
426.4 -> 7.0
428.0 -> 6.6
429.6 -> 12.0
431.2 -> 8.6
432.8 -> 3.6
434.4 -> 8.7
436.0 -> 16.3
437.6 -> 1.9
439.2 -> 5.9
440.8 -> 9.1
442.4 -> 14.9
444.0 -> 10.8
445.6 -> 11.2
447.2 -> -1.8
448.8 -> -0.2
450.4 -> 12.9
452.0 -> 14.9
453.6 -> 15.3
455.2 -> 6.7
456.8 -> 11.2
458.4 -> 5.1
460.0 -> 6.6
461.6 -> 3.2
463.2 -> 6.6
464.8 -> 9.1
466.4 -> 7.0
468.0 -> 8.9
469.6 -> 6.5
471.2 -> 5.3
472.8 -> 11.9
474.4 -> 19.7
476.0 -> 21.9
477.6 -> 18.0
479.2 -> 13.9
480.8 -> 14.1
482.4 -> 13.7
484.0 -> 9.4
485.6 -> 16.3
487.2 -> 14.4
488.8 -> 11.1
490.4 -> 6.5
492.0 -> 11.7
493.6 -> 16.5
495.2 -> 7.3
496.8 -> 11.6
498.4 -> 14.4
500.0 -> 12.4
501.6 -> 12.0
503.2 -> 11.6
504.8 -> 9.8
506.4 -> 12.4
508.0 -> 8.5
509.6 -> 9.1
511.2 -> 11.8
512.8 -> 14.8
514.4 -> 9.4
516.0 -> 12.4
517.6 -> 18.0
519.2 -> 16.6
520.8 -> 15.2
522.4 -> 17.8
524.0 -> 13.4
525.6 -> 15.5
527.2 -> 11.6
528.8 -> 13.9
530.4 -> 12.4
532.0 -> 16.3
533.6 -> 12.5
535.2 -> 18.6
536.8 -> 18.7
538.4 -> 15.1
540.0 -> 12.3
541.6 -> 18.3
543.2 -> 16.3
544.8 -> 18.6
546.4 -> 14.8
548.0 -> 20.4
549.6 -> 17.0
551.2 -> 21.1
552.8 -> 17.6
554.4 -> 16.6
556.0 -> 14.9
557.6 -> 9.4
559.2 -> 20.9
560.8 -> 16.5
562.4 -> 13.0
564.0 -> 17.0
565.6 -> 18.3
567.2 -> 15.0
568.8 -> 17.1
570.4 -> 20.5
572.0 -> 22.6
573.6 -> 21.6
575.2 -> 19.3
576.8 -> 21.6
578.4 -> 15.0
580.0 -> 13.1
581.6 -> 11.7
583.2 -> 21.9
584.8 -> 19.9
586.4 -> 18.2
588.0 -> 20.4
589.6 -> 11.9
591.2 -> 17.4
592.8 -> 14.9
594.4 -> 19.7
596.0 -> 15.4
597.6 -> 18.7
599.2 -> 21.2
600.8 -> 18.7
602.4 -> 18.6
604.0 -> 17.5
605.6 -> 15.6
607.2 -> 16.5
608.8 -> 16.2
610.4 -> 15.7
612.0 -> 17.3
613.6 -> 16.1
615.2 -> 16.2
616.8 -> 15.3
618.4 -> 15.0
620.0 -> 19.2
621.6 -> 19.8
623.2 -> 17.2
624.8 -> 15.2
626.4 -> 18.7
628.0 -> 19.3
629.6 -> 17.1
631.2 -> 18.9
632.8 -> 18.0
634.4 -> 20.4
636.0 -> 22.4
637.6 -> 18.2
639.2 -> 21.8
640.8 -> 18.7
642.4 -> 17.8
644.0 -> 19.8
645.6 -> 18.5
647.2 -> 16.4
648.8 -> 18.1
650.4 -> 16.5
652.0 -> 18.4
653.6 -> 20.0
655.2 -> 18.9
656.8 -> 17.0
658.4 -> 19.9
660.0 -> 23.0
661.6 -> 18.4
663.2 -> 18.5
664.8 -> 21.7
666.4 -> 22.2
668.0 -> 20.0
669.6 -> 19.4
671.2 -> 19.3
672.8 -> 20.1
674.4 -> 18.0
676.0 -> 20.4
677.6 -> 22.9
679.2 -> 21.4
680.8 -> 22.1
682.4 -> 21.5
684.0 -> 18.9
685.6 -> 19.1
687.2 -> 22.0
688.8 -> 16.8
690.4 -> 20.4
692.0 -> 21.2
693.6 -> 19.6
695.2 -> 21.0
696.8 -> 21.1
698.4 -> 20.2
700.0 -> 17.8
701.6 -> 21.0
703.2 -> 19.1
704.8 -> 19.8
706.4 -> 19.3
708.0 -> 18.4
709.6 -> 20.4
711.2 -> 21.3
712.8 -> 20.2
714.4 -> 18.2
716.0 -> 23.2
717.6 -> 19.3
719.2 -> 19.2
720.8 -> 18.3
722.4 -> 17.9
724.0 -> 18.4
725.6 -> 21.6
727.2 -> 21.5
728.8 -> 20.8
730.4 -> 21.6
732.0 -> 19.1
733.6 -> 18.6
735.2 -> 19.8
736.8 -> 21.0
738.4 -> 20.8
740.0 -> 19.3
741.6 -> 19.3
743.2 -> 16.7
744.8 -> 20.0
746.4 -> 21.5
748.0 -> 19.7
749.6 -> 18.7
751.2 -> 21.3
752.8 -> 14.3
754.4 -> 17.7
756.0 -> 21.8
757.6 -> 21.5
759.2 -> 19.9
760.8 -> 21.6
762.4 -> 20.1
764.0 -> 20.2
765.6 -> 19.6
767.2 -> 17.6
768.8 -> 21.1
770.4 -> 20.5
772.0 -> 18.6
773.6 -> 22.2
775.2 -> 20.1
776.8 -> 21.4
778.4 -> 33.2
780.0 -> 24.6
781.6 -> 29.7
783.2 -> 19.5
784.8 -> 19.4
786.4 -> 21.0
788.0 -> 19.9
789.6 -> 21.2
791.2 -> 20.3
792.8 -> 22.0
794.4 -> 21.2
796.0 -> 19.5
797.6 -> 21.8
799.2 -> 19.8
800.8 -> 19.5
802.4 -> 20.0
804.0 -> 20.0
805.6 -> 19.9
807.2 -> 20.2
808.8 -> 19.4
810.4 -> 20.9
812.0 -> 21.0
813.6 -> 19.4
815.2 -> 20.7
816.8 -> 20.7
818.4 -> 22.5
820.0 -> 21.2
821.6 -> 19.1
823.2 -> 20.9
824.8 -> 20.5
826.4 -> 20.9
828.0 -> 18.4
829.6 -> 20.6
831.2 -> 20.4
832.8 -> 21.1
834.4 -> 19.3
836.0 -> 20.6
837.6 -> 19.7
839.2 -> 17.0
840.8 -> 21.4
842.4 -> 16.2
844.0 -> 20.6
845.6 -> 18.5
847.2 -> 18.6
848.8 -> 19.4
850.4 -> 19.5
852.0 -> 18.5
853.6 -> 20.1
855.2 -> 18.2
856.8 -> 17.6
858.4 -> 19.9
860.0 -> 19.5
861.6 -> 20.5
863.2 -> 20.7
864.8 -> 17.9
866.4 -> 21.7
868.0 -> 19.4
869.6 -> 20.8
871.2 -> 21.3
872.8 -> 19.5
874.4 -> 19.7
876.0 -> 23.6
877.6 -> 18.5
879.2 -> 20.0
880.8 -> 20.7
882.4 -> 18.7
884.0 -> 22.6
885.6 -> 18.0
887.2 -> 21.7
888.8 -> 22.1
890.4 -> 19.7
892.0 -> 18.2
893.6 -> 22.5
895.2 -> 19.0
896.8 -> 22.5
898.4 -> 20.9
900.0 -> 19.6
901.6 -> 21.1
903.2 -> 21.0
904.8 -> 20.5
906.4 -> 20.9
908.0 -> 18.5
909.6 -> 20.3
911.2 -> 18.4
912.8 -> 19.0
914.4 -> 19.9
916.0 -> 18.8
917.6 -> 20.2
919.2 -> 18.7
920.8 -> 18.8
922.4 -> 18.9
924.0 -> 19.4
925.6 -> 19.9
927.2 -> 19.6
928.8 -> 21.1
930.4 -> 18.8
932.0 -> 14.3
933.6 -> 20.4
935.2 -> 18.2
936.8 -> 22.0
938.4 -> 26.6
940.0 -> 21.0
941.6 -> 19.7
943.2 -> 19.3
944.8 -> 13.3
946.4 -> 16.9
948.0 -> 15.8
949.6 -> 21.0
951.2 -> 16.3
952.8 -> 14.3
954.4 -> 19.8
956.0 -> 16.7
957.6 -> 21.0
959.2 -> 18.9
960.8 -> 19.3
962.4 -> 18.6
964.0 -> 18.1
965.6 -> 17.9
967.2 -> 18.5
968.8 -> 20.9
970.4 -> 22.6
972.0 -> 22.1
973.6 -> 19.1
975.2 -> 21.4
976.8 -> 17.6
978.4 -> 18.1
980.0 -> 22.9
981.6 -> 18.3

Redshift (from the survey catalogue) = 0.187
